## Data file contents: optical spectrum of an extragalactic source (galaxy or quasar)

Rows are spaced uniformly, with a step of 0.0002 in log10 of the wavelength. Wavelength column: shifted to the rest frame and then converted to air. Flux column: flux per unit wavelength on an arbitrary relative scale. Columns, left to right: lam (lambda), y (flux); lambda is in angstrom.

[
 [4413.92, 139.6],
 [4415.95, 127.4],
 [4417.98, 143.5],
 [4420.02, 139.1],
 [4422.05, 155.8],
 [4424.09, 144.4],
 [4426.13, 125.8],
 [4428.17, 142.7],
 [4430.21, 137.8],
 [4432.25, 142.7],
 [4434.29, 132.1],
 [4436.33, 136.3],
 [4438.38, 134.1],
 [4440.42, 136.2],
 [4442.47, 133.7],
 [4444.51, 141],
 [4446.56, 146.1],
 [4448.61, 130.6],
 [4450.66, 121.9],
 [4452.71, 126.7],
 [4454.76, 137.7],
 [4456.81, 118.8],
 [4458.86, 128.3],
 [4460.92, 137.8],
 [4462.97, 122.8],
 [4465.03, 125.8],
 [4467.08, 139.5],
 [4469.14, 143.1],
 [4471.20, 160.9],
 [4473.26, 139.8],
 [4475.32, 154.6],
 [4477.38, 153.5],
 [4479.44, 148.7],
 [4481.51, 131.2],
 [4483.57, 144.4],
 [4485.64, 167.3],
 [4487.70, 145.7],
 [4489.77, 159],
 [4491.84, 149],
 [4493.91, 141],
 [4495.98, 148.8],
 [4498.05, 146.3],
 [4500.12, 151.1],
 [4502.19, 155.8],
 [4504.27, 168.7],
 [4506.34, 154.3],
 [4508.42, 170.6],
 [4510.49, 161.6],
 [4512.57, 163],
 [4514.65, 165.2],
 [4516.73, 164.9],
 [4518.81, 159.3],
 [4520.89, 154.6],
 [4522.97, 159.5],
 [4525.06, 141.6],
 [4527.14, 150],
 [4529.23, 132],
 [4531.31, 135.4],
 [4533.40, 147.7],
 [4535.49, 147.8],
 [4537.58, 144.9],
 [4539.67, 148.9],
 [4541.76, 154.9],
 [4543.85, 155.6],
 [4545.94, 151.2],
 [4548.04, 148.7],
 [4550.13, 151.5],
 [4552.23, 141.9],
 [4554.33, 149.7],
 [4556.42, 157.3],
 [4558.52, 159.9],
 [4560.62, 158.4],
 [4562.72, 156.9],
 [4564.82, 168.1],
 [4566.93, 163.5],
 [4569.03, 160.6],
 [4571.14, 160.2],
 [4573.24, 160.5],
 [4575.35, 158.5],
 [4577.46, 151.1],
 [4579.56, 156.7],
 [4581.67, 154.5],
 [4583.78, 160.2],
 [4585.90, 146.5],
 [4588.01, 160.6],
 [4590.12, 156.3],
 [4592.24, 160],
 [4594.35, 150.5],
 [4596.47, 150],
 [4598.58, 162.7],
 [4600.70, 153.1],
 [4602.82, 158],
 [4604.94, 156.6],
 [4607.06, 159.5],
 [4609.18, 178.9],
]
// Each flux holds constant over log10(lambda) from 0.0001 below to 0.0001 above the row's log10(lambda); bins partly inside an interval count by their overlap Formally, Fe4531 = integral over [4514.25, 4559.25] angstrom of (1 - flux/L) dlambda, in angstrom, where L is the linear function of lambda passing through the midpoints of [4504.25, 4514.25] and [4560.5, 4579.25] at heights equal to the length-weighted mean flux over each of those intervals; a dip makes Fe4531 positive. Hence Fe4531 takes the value 3.04 angstrom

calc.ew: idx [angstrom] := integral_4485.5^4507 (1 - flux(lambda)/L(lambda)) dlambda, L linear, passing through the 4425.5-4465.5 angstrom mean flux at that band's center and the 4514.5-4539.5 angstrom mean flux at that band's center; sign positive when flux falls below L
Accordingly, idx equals -1.41 angstrom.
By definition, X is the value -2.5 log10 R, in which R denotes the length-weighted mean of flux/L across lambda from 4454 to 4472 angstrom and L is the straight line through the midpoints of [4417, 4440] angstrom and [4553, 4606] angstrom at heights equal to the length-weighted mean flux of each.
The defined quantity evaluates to 0.07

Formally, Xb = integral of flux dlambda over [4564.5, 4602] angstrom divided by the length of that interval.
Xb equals 157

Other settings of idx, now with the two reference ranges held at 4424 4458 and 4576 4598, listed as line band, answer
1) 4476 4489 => -0.8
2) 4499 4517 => -2.2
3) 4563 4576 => -0.8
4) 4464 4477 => -0.6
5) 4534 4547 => -0.2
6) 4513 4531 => -0.9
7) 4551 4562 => -0.2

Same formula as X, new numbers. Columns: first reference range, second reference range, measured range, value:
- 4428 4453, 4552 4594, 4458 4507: -0.03 mag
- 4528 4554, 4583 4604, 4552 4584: -0.04 mag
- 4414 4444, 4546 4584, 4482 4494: -0.04 mag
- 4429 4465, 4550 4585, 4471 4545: -0.05 mag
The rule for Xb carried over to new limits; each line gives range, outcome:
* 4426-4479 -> 137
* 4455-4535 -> 148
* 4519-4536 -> 147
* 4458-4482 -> 141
